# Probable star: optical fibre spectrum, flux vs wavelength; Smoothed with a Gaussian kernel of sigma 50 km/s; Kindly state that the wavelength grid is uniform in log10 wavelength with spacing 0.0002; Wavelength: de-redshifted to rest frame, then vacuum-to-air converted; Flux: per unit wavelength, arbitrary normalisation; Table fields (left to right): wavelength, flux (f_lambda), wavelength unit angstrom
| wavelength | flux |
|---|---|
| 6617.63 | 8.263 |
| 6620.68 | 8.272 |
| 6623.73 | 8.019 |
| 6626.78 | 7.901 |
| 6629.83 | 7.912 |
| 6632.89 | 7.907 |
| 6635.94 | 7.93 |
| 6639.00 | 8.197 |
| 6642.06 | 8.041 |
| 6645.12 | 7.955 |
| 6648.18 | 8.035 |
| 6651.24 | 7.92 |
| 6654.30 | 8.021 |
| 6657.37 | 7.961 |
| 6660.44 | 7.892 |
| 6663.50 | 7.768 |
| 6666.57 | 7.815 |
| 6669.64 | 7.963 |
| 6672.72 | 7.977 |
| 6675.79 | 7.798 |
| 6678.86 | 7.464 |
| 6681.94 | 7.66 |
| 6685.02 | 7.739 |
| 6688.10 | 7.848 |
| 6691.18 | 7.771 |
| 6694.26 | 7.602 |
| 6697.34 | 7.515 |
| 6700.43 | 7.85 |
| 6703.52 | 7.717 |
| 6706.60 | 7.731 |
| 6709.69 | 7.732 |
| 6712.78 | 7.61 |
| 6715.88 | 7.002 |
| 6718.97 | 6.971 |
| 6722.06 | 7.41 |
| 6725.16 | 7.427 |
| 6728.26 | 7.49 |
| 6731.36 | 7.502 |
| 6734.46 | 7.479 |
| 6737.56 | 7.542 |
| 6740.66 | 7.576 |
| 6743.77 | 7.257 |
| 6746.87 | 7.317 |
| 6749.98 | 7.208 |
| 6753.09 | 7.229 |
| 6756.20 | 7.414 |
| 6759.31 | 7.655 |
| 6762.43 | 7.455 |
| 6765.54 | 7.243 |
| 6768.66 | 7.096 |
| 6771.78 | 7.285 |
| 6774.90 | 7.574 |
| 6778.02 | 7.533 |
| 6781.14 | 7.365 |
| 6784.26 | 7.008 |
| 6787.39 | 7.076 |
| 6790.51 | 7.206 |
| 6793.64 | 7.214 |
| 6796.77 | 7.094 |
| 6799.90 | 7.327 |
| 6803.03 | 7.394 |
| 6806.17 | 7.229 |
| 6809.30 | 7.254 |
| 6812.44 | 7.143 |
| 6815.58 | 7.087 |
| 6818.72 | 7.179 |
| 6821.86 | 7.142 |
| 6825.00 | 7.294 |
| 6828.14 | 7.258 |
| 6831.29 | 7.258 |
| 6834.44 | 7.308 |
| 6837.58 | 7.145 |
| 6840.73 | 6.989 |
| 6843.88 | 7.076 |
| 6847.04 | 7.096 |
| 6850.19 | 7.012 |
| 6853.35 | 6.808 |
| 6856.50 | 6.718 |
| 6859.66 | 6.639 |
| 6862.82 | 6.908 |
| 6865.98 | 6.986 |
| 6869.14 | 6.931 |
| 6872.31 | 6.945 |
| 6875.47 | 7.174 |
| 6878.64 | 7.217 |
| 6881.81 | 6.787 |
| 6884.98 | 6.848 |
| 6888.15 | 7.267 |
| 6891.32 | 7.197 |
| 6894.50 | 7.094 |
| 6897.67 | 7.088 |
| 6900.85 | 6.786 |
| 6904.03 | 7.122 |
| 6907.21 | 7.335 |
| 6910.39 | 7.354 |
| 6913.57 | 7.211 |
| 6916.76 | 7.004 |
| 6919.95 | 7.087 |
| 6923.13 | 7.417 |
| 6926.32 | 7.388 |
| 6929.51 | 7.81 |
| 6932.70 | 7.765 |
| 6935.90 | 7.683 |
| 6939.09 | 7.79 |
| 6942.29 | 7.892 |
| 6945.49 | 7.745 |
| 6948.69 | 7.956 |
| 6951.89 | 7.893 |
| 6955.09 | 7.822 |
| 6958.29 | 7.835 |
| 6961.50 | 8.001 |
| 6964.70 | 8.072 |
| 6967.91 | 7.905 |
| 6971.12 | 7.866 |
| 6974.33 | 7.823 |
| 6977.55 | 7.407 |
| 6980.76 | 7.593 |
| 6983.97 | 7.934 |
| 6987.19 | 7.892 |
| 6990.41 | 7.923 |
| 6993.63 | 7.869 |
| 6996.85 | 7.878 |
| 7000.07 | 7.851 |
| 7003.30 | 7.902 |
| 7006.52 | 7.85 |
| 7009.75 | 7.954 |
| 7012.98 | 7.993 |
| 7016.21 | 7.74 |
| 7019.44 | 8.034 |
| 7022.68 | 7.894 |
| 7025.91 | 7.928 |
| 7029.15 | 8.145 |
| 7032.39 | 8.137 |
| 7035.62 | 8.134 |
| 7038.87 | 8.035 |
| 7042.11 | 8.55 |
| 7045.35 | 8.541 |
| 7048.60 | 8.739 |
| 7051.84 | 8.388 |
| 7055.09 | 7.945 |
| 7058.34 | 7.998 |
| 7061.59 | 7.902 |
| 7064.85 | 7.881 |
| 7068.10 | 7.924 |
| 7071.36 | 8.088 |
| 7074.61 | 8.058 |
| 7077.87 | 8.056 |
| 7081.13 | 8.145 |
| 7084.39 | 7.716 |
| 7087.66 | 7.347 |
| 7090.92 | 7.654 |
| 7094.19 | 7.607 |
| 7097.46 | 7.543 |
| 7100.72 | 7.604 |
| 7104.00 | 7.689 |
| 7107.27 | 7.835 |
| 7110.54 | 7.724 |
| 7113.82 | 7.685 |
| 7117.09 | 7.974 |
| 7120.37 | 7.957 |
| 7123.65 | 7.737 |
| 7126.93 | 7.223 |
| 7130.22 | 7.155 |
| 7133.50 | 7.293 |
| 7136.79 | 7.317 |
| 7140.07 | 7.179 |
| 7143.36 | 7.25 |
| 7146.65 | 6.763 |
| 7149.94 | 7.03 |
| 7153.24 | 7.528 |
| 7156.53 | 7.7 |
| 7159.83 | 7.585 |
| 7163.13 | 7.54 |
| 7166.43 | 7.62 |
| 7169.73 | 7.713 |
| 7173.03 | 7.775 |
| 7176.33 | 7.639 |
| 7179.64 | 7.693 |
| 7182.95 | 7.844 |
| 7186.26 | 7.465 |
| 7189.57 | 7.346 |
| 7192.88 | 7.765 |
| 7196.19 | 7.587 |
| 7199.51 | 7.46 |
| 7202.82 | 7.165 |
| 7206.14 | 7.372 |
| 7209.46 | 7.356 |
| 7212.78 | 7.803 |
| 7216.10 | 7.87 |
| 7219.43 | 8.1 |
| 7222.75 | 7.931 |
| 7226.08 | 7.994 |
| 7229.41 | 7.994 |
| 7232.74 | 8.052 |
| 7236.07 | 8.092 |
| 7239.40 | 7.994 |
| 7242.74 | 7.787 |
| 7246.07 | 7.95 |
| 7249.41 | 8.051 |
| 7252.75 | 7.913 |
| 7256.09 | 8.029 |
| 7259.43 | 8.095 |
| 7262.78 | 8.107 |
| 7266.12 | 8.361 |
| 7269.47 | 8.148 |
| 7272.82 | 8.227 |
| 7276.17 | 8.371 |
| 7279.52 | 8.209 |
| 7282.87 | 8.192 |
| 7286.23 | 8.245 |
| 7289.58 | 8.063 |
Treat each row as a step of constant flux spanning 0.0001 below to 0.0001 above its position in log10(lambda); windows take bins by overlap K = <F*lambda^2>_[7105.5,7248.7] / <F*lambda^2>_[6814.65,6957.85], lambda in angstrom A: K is 1.14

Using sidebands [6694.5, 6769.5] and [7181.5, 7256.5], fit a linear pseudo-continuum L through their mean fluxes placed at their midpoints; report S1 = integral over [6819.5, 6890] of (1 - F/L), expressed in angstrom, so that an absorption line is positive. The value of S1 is 4.6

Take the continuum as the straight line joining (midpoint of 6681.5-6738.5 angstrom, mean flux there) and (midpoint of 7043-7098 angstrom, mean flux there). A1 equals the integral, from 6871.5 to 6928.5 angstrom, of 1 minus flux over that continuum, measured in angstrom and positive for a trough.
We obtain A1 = 4.7 angstrom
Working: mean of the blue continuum 7.56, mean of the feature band 7.14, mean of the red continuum 7.99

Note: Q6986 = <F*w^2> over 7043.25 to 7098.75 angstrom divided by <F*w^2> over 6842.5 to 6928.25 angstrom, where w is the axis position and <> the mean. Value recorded 1.19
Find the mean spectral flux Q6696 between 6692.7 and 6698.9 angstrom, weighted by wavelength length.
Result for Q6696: 7.56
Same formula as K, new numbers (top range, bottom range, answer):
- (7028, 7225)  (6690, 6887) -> 1.17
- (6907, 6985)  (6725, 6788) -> 1.10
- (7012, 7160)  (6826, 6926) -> 1.17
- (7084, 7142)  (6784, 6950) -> 1.13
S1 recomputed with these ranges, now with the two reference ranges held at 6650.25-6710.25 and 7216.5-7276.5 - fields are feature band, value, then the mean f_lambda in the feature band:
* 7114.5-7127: 0.3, 7.79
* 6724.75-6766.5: 2.1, 7.42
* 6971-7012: 0.6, 7.83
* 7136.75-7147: 1.1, 7.15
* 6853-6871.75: 2.5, 6.84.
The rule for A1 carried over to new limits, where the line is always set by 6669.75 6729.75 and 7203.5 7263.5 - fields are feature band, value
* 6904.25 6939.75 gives 1.42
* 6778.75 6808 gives 1.66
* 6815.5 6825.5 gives 0.64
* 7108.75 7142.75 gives 1.40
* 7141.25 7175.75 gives 1.78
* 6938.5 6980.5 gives -0.50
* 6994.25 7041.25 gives -1.15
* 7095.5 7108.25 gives 0.28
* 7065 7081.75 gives -0.48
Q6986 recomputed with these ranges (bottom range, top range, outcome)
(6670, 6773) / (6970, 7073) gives 1.16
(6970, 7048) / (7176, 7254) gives 1.03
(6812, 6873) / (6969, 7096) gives 1.19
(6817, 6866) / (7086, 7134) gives 1.17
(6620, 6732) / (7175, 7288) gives 1.19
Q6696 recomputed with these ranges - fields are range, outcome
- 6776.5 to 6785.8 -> 7.31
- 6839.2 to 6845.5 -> 7.03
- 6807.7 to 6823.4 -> 7.16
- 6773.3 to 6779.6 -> 7.55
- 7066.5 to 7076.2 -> 8.03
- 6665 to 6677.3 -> 7.89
